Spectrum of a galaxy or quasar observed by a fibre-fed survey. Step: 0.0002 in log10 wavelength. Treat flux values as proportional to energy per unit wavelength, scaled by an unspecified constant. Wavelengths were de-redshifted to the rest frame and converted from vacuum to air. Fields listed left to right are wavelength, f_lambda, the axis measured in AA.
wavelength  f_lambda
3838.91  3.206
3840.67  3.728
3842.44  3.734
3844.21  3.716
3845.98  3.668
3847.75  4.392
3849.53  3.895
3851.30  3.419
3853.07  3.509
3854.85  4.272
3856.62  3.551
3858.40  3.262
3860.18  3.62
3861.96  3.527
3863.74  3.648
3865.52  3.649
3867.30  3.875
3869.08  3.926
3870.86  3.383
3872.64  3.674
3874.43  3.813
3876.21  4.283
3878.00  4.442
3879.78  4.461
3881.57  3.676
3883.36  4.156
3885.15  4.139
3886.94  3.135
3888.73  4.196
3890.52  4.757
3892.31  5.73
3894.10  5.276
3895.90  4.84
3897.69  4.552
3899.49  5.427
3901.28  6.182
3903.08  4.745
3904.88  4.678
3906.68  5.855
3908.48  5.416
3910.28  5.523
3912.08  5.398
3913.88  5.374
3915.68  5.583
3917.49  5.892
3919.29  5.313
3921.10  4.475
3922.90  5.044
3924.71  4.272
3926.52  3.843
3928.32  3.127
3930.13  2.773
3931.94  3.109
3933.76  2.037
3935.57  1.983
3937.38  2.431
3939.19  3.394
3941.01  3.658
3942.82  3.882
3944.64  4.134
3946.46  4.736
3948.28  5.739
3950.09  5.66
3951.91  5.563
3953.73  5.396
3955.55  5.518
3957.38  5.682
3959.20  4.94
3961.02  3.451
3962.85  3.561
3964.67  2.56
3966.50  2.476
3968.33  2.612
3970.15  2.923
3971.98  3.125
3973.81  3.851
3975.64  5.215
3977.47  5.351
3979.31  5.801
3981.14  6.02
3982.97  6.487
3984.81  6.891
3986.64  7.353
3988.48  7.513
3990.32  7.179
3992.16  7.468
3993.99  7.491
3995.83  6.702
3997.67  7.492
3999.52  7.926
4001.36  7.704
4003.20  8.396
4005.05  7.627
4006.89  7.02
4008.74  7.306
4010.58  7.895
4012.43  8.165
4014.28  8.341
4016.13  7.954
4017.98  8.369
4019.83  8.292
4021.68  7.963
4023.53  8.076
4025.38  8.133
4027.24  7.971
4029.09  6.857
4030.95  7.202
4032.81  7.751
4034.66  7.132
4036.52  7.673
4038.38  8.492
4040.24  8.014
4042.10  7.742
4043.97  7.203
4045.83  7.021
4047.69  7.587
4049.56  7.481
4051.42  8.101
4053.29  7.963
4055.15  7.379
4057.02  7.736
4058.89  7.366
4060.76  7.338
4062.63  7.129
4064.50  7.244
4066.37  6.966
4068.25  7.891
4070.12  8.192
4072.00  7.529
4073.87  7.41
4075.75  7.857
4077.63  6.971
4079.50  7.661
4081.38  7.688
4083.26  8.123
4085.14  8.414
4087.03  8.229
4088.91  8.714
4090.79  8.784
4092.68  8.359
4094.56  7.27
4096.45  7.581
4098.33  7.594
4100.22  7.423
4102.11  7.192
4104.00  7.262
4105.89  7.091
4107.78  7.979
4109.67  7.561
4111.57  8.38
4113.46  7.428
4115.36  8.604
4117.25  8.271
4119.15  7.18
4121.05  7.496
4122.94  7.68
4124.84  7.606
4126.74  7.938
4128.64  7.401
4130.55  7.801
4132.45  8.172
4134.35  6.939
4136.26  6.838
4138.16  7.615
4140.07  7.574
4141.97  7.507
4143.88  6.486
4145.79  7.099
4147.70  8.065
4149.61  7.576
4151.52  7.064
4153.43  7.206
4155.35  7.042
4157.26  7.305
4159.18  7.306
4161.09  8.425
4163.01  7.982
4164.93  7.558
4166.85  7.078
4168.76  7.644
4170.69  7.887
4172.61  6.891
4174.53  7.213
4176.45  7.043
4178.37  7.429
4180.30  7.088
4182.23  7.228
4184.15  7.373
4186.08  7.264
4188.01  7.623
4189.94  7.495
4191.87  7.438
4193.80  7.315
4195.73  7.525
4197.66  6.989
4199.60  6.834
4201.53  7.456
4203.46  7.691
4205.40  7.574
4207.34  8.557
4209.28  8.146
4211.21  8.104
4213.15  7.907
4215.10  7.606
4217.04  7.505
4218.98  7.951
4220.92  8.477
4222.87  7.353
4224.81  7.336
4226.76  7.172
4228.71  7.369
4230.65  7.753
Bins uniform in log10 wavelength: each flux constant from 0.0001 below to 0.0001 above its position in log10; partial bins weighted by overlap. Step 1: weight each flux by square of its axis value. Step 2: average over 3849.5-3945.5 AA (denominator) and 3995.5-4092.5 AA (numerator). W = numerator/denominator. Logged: 1.99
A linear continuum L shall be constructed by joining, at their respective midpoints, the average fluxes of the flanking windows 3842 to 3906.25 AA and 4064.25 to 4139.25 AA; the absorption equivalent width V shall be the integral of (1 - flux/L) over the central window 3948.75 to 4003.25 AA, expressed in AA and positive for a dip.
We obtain 2.1 AA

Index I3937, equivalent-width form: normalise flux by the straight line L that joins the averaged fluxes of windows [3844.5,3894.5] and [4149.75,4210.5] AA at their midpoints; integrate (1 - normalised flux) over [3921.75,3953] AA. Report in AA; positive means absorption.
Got 5.8 AA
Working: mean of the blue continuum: 3.96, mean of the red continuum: 7.45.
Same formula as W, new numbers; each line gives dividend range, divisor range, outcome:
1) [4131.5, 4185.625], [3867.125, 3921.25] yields 1.78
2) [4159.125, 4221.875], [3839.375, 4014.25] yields 1.77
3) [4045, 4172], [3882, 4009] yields 1.63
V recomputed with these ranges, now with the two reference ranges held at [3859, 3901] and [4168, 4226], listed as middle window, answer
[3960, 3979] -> 5.8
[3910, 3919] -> -1.9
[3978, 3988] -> -2.3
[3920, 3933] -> 2.4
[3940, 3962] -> 0.4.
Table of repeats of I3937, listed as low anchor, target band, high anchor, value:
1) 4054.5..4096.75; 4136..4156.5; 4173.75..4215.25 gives 0.81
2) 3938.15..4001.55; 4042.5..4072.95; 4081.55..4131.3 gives -2.67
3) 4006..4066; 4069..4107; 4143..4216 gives -0.84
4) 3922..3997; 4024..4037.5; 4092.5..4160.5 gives -3.83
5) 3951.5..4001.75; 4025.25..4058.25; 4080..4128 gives -4.64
